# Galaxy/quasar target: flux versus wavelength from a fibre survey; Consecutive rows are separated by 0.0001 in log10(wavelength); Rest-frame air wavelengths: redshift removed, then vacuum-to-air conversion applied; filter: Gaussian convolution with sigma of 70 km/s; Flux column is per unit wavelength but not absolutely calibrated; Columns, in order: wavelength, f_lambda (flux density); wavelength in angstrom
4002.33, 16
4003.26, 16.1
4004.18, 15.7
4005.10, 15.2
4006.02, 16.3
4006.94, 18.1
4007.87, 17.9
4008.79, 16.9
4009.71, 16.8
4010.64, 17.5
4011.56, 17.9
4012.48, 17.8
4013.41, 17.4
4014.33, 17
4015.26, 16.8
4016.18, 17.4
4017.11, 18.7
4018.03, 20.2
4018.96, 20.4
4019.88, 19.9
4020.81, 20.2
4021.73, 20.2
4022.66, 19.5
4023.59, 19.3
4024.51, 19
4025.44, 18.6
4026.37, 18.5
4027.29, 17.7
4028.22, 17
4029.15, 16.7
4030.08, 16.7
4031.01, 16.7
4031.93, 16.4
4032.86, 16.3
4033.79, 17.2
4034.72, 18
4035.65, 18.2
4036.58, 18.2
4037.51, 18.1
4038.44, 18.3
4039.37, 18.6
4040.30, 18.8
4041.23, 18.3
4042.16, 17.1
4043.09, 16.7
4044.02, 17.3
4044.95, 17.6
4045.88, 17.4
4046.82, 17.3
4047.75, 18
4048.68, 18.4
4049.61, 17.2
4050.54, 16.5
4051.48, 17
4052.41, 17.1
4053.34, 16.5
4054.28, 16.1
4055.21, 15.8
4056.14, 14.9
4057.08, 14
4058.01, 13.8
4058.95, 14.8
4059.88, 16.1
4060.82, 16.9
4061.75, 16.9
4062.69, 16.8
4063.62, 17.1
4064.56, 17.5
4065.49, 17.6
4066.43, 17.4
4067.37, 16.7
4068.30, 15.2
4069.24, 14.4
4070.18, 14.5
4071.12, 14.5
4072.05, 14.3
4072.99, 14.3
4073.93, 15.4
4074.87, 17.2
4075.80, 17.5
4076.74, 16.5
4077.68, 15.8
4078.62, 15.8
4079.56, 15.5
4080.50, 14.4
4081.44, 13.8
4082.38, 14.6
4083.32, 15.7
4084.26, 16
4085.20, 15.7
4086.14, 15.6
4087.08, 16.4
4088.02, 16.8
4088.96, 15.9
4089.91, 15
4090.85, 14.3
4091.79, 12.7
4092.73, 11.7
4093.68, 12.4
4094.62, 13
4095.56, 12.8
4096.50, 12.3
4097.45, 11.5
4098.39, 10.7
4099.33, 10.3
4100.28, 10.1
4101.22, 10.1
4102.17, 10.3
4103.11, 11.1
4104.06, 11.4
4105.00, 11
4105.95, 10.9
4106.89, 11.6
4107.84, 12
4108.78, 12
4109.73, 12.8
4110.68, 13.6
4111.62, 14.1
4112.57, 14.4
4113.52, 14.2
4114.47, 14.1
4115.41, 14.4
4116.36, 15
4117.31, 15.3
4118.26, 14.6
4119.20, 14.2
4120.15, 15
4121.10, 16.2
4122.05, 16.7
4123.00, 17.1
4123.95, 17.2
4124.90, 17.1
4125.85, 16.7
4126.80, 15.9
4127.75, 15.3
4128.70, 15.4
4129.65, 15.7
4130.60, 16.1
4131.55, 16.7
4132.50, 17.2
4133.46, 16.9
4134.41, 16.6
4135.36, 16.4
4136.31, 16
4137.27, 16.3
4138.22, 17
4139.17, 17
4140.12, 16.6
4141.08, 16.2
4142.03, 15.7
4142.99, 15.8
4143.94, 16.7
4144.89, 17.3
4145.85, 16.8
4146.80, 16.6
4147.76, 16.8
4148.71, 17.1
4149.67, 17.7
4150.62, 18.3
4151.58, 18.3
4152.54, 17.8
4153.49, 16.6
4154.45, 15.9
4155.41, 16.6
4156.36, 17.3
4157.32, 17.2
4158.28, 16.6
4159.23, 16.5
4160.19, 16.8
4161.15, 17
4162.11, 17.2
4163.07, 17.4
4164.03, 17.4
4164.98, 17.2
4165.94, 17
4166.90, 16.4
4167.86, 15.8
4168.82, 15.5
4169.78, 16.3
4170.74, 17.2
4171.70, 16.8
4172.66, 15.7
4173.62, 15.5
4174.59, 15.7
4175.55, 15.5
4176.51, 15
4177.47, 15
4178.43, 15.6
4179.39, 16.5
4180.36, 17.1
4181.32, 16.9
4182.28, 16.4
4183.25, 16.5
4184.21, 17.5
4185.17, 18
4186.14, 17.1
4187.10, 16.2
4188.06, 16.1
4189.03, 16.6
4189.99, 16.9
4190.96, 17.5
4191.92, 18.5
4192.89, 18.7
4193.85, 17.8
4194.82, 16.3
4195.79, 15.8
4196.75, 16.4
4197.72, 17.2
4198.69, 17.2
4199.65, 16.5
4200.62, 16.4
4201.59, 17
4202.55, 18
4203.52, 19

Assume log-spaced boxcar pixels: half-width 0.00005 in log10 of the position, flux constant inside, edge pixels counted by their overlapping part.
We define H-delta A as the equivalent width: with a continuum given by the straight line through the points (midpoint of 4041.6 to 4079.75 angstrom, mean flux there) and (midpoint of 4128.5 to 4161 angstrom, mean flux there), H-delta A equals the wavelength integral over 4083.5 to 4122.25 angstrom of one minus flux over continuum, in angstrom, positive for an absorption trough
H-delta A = 7.4 angstrom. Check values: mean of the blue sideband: 16.3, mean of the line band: 13.4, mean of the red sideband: 16.7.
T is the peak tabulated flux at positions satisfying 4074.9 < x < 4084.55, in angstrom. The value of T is 17.5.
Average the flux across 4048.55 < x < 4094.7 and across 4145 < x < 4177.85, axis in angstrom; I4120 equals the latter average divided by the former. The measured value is 1.07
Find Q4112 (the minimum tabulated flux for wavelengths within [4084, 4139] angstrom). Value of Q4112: 10.1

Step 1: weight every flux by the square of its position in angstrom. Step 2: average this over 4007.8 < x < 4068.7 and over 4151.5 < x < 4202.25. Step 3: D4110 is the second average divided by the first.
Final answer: 1.0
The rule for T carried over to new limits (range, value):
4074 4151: 18.3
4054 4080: 17.6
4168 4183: 17.2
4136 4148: 17.3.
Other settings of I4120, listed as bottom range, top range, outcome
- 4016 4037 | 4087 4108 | 0.67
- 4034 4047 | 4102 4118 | 0.72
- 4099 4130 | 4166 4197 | 1.20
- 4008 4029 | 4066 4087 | 0.84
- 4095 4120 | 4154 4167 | 1.35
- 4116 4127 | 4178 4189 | 1.05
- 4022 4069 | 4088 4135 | 0.81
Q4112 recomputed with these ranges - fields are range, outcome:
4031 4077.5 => 13.8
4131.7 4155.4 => 15.7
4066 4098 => 11.5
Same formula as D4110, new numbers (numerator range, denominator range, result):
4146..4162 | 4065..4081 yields 1.13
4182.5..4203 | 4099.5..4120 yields 1.39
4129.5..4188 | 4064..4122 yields 1.22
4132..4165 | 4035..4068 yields 1.04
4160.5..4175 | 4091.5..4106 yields 1.50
